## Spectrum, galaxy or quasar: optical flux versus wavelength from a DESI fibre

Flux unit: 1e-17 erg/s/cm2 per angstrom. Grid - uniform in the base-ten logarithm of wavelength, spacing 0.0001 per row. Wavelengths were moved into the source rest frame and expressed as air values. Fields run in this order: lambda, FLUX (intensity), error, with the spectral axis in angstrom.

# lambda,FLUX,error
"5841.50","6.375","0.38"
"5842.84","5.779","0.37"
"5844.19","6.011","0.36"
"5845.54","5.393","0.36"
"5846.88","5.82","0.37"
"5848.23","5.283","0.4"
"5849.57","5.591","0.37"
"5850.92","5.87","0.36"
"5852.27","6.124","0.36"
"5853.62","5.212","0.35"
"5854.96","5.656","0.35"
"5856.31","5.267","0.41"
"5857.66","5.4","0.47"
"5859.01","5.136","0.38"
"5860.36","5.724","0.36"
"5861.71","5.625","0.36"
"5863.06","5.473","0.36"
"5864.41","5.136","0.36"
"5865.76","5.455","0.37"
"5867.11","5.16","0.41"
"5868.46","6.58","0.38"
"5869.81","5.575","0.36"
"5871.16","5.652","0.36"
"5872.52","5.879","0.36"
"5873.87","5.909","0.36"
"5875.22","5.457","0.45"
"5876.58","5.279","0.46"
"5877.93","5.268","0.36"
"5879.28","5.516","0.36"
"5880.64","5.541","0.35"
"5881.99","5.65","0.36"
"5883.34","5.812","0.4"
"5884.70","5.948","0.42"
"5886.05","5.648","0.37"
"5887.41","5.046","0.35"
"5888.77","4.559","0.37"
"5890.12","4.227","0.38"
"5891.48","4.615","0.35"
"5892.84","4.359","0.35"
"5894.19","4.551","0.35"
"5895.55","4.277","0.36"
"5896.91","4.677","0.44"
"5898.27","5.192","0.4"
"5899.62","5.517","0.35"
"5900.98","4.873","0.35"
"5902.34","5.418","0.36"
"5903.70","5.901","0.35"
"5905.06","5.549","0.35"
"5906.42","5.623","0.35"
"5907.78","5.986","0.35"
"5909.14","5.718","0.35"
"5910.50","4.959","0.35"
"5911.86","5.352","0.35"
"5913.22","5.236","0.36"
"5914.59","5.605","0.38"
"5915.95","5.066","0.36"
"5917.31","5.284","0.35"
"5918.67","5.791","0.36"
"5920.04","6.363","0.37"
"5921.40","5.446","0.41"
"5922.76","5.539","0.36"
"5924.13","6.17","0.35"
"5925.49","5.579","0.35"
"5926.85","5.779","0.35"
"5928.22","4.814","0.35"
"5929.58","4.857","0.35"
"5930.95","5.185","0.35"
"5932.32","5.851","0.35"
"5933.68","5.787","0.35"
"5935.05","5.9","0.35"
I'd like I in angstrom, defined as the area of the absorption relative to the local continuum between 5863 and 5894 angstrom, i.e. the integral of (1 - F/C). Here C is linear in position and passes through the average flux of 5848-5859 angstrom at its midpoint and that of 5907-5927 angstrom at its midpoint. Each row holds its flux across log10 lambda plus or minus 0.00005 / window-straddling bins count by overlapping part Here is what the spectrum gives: 1.07 angstrom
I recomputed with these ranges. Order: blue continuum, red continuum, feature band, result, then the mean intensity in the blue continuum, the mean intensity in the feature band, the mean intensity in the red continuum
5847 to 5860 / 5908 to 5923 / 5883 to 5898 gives 1.74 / 5.52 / 4.87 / 5.5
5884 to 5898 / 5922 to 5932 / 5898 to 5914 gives -1.23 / 4.8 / 5.45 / 5.43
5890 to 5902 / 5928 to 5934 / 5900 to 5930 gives -2.71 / 4.74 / 5.5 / 5.31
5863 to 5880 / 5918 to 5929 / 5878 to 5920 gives 2.68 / 5.57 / 5.27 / 5.68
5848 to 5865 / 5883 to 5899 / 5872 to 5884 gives -1.08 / 5.51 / 5.59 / 4.89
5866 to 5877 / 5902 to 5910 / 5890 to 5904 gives 2.02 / 5.68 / 4.87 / 5.69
